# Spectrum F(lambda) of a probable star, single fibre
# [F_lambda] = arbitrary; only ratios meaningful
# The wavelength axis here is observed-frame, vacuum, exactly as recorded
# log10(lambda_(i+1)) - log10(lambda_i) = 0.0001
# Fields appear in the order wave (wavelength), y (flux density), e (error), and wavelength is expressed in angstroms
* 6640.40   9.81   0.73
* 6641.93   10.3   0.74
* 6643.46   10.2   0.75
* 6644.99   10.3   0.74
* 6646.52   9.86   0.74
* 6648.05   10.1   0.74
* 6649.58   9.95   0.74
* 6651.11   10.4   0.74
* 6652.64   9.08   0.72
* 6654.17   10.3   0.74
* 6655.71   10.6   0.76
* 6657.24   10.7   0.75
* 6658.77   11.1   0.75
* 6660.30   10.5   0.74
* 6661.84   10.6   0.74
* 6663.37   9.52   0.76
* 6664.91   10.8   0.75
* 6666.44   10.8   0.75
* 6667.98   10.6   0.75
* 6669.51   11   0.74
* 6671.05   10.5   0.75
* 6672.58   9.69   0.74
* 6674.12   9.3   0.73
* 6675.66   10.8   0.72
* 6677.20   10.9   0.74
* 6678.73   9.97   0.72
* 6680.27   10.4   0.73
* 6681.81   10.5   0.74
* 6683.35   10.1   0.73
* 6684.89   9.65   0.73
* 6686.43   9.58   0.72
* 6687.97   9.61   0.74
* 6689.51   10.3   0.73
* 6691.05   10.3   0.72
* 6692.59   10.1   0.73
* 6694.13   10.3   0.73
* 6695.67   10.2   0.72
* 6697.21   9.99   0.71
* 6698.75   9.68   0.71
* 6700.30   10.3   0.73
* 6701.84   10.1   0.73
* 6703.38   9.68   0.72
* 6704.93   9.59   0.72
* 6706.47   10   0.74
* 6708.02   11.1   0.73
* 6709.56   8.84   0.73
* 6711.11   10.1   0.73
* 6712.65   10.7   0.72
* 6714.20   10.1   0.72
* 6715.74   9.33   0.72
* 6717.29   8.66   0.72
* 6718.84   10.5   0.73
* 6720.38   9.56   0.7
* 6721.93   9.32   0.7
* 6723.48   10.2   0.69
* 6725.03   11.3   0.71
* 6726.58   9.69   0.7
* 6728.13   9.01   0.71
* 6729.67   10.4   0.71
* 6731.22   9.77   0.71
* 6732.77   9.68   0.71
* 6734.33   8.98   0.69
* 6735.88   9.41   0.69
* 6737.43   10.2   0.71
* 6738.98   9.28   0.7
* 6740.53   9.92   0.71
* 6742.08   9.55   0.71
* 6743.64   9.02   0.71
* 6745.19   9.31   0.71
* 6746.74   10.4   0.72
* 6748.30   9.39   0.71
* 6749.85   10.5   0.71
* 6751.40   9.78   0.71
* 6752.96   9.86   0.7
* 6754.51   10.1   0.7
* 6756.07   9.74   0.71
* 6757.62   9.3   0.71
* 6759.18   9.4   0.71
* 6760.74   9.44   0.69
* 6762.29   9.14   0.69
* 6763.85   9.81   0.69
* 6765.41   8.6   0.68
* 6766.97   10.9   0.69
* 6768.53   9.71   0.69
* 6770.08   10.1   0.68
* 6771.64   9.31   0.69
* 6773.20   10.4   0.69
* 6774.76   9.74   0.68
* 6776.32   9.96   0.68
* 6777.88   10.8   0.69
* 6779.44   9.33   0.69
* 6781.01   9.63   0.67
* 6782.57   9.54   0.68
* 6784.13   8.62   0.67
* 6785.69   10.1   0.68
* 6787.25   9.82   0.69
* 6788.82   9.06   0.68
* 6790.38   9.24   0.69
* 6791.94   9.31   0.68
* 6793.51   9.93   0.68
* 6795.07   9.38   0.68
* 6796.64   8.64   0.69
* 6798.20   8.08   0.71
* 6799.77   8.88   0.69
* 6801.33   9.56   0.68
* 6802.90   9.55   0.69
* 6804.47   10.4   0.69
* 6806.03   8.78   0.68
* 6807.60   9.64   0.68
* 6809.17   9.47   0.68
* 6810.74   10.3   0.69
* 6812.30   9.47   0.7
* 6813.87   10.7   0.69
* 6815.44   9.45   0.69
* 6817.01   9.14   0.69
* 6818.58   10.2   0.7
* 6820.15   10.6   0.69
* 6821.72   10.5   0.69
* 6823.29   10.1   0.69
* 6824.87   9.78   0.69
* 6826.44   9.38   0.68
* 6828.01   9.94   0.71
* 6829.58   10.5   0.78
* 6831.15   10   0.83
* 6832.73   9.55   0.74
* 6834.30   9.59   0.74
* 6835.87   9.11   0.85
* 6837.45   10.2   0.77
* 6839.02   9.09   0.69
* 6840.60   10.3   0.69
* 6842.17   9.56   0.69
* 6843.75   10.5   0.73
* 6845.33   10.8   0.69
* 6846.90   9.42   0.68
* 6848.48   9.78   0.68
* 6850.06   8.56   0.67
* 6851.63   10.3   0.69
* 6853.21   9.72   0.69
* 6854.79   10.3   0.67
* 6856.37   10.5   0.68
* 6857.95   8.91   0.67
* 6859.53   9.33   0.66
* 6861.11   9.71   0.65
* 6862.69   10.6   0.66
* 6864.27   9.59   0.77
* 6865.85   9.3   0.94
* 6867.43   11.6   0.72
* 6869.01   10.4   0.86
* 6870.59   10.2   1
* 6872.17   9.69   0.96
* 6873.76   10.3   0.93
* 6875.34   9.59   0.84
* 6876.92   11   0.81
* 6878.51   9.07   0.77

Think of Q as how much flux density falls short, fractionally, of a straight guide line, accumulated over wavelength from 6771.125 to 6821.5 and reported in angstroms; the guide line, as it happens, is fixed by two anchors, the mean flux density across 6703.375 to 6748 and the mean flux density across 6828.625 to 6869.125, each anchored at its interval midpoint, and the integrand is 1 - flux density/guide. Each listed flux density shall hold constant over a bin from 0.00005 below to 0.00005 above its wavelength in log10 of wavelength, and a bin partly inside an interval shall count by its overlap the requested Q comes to 1.2 angstroms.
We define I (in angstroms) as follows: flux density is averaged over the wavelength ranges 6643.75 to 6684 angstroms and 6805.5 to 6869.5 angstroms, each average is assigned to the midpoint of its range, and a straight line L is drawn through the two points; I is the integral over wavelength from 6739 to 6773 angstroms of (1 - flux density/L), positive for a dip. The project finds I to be 1.35 angstroms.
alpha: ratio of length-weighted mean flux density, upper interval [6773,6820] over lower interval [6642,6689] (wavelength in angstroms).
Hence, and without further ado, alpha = 0.9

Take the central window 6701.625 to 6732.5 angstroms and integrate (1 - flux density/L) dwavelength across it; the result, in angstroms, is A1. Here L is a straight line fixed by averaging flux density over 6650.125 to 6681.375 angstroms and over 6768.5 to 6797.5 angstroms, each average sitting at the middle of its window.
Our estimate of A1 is 0.5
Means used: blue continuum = 10.4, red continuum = 9.61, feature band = 9.89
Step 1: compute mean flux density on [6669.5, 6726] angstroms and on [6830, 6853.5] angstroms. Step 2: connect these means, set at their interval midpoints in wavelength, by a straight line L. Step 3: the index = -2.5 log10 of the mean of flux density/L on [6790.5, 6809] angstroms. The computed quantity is 0.06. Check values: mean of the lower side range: 10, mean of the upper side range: 9.78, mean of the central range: 9.29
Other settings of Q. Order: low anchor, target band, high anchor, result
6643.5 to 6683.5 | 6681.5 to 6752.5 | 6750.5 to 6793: 0.9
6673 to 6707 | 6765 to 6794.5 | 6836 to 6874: 0.8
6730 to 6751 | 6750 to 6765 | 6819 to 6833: 0.2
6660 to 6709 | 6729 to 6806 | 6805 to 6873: 3.2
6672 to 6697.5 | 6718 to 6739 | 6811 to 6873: 0.5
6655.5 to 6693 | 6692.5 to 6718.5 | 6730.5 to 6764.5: 0.2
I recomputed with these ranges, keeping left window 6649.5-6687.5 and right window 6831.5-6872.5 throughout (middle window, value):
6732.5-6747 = 0.84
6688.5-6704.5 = 0.24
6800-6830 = 0.35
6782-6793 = 0.69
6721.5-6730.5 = 0.13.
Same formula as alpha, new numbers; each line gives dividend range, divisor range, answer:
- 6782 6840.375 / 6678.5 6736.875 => 0.97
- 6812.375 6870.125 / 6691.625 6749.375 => 1.01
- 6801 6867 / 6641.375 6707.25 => 0.96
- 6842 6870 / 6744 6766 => 1.03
